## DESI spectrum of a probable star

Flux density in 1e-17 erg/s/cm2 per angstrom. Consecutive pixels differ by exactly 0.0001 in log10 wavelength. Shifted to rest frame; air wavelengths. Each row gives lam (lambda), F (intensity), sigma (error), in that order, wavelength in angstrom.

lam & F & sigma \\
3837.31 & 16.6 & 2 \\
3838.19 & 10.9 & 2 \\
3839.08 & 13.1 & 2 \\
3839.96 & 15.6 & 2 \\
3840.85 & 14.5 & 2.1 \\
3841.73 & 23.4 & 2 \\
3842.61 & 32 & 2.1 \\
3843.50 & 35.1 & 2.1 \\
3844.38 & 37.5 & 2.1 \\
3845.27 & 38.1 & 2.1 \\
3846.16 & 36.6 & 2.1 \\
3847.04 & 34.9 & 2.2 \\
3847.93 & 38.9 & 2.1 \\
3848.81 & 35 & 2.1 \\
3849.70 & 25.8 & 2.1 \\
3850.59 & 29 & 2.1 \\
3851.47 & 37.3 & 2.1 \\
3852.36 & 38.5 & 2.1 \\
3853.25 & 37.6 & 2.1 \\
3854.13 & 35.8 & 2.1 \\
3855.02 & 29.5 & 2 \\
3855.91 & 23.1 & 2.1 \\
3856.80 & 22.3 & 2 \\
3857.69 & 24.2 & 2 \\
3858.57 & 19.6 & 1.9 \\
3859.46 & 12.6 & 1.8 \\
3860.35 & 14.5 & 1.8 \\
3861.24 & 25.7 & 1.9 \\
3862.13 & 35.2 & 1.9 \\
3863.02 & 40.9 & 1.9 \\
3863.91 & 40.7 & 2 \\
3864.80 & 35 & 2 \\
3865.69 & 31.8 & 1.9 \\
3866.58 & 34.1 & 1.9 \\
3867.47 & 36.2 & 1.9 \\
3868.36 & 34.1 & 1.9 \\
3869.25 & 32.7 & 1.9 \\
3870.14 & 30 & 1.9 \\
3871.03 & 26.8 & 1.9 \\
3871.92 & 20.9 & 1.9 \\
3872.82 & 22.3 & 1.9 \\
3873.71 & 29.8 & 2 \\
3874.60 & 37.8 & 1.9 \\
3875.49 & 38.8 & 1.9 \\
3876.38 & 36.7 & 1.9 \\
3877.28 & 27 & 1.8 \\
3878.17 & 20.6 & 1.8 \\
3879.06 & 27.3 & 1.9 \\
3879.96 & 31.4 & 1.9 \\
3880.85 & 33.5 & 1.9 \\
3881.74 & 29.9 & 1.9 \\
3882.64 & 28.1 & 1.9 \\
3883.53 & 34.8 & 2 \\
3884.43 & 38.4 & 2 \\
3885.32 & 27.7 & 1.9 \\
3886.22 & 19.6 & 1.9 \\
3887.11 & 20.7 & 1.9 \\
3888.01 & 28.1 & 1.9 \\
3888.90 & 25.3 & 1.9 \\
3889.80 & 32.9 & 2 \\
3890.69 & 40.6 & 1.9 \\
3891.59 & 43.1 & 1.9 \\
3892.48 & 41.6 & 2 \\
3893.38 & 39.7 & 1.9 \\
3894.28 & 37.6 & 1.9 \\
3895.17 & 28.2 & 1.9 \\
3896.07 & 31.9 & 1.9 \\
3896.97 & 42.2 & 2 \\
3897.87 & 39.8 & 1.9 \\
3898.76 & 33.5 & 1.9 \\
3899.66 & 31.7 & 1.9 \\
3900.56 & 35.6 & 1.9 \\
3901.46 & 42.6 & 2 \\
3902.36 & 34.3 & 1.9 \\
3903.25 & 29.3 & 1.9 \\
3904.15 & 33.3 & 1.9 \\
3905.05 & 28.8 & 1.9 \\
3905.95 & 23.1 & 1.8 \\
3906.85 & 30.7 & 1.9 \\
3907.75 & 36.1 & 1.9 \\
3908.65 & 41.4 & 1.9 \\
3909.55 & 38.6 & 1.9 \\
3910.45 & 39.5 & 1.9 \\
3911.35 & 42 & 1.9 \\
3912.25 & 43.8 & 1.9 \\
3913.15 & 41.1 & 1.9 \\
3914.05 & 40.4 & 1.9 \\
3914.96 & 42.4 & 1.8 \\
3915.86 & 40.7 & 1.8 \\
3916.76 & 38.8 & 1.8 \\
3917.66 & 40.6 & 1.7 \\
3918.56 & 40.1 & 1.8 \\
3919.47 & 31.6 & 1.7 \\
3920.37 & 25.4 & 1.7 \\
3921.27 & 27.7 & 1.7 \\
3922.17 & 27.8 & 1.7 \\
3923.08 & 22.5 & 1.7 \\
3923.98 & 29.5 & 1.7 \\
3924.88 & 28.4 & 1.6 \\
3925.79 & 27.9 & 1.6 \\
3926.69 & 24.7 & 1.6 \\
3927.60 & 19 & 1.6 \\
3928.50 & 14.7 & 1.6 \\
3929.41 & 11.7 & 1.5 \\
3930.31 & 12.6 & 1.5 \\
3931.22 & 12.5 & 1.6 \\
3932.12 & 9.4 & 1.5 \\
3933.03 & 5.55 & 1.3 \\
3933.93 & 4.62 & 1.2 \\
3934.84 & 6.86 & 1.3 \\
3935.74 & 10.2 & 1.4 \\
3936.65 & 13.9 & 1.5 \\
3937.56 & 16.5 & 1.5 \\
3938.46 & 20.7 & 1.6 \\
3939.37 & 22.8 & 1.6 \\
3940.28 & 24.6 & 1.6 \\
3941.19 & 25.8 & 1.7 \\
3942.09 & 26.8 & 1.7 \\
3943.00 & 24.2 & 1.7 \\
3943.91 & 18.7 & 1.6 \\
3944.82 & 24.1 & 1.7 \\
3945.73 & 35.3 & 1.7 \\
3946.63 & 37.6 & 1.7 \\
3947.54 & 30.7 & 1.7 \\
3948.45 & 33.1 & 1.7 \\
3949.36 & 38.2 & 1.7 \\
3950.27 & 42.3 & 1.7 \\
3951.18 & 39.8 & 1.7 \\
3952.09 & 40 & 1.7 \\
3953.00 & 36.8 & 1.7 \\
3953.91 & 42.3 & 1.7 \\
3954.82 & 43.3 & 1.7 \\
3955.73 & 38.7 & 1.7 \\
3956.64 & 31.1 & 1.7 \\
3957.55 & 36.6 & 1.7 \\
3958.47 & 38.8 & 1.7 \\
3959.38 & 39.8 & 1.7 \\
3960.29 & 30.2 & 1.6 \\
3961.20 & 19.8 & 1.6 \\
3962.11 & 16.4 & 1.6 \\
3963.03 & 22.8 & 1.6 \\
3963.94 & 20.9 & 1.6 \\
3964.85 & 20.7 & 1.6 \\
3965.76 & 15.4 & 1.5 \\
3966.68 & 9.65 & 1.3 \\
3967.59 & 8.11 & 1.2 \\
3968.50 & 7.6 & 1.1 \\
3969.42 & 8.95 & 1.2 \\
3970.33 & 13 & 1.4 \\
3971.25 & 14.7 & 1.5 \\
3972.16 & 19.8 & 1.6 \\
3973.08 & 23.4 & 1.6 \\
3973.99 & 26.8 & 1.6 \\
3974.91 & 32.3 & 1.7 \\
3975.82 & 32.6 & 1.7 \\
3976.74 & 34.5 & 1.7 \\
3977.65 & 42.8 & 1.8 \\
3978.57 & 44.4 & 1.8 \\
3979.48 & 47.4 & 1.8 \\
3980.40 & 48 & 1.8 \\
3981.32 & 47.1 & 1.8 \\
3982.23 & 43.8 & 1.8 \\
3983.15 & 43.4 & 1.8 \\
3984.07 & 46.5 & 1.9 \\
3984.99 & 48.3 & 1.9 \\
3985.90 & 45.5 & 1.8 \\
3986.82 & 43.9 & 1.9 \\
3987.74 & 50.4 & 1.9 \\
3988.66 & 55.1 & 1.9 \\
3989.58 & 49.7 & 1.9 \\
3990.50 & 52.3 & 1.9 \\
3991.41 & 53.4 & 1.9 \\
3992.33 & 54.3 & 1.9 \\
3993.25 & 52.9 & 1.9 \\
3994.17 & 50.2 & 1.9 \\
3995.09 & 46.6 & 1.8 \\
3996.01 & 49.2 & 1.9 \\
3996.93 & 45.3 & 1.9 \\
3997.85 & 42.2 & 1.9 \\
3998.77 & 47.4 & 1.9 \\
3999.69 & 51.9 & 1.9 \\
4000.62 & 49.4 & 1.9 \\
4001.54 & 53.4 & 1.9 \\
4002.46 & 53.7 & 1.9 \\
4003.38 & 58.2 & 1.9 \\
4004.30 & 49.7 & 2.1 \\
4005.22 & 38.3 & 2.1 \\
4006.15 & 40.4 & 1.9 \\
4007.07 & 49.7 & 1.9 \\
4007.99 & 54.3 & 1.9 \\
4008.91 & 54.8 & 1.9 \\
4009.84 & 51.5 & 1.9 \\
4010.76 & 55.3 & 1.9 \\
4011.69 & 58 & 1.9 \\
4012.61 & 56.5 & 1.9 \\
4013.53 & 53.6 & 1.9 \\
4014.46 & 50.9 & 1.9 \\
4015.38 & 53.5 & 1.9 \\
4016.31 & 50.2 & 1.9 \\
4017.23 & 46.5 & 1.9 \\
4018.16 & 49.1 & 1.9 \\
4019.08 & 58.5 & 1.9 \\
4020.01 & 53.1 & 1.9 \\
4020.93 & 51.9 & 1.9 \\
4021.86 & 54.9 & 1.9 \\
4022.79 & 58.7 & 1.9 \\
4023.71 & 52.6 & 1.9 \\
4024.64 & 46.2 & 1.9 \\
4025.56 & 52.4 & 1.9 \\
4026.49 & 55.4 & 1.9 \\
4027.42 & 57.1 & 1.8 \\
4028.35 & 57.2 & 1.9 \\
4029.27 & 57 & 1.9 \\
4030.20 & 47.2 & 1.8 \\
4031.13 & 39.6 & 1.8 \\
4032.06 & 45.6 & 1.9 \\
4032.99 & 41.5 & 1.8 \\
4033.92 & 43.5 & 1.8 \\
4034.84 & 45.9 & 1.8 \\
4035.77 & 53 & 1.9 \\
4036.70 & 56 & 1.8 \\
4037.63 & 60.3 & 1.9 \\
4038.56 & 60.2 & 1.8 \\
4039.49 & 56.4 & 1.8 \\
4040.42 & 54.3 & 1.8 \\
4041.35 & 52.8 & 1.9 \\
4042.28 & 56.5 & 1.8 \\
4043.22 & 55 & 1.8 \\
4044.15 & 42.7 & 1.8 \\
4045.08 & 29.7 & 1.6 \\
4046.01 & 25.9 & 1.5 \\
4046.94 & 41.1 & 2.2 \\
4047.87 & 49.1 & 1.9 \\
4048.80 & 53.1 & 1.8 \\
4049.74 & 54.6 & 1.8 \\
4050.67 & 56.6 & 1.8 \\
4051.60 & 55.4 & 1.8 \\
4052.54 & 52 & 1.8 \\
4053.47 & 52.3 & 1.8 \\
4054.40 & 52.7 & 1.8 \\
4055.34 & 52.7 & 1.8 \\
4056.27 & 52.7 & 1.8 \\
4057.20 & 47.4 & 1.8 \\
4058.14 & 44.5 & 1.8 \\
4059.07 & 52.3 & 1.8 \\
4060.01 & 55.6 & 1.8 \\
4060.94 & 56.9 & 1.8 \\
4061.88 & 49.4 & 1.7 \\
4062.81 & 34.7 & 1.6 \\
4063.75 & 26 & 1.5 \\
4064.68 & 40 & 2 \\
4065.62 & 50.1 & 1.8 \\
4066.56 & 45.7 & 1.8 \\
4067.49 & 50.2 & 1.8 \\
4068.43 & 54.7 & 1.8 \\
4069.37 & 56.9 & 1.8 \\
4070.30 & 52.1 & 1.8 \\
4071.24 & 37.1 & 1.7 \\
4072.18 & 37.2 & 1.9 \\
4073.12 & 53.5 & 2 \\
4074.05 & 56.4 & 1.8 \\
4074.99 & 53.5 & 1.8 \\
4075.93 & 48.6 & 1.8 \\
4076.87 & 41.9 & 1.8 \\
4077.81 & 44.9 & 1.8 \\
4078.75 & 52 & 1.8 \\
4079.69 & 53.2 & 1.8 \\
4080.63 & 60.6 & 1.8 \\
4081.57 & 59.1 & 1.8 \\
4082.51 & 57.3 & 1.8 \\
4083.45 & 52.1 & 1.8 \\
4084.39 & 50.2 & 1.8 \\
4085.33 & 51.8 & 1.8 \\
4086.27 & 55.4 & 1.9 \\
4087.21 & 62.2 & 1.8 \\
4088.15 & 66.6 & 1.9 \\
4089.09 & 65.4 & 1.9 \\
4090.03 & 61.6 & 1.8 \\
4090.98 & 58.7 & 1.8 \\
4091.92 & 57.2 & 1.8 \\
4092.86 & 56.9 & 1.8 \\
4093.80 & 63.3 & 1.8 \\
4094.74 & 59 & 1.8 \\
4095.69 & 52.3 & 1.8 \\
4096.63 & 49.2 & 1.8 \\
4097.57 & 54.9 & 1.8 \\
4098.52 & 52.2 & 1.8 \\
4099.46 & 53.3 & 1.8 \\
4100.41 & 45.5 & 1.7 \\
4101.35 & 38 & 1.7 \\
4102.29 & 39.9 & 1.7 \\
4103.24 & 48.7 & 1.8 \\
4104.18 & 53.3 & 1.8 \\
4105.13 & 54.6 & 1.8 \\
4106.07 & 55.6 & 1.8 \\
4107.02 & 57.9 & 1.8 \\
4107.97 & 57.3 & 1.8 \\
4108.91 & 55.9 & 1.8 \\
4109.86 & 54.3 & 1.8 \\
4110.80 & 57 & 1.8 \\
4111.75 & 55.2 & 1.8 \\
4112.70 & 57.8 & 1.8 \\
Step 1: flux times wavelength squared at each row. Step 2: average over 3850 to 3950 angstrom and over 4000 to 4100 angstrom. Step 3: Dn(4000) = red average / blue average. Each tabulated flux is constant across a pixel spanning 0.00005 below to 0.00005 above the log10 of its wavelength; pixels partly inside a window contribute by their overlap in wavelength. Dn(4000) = 1.88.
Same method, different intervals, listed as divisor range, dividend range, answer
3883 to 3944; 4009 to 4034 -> 1.90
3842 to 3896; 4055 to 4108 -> 1.84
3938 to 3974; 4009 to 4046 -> 2.00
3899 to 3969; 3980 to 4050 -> 1.86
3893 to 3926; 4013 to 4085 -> 1.55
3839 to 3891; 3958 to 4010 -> 1.38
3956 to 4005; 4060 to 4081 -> 1.33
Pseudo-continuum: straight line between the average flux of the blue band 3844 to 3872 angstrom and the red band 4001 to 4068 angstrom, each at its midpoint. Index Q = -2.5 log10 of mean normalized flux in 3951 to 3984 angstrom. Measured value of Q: 0.39 mag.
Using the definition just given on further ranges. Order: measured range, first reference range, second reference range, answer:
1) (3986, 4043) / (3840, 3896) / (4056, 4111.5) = -0.14 mag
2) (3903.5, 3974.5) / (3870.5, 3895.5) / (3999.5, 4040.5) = 0.40 mag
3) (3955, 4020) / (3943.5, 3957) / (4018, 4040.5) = 0.08 mag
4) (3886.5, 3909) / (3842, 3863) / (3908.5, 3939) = -0.22 mag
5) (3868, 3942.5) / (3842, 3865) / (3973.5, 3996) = 0.24 mag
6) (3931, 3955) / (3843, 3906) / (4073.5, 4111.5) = 0.47 mag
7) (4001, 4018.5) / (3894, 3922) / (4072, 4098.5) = -0.10 mag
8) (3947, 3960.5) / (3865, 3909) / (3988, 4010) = 0.14 mag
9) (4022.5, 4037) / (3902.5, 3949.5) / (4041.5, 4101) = -0.14 mag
